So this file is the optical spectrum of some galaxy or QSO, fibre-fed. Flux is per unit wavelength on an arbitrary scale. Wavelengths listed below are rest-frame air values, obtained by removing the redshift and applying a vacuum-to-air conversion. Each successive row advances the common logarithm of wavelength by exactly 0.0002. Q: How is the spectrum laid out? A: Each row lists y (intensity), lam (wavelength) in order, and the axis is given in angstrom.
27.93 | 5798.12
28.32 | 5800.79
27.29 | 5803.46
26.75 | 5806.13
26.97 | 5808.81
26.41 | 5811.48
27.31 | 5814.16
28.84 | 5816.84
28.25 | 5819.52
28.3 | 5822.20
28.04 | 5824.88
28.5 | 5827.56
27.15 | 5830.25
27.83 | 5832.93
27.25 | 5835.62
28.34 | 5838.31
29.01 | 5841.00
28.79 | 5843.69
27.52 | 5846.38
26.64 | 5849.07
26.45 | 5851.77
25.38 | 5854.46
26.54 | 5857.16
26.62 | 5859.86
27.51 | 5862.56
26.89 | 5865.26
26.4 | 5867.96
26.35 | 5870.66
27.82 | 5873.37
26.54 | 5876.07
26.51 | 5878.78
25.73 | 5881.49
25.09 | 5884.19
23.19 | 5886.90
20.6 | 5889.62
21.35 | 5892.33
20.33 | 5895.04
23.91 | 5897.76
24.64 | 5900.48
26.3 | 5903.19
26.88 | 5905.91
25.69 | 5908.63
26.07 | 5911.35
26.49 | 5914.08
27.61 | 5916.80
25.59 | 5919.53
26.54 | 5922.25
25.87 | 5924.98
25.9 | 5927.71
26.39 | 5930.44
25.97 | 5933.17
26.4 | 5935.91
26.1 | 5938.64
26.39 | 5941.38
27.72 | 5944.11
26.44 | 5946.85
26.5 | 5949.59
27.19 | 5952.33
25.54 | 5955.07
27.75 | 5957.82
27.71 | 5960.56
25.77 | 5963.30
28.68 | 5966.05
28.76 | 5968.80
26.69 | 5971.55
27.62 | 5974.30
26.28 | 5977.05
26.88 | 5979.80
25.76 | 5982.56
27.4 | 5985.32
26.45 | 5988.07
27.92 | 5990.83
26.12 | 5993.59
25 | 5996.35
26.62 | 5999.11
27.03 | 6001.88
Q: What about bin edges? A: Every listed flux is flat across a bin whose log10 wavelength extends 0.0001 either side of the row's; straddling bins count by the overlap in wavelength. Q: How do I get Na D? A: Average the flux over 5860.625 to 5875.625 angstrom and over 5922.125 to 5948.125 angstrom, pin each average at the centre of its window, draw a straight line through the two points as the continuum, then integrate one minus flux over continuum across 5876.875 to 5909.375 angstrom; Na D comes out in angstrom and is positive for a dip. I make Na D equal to 3.09 angstrom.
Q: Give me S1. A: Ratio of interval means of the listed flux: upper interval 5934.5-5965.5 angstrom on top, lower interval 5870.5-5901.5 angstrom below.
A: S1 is 1.10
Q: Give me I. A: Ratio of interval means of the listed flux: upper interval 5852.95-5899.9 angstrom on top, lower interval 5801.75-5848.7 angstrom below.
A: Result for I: 0.90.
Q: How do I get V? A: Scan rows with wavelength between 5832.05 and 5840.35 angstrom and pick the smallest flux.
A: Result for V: 27.25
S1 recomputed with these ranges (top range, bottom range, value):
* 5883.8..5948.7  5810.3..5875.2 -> 0.92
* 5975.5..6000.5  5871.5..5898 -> 1.10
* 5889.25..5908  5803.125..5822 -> 0.86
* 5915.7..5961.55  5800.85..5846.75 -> 0.95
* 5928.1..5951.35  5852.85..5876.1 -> 0.99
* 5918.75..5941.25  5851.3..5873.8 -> 0.98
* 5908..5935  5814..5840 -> 0.94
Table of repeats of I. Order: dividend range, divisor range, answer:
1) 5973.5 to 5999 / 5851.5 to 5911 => 1.05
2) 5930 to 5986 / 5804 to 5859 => 0.98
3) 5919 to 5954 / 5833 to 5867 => 0.97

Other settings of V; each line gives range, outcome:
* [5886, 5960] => 20.33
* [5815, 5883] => 25.38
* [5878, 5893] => 20.6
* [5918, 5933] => 25.59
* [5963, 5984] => 25.76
